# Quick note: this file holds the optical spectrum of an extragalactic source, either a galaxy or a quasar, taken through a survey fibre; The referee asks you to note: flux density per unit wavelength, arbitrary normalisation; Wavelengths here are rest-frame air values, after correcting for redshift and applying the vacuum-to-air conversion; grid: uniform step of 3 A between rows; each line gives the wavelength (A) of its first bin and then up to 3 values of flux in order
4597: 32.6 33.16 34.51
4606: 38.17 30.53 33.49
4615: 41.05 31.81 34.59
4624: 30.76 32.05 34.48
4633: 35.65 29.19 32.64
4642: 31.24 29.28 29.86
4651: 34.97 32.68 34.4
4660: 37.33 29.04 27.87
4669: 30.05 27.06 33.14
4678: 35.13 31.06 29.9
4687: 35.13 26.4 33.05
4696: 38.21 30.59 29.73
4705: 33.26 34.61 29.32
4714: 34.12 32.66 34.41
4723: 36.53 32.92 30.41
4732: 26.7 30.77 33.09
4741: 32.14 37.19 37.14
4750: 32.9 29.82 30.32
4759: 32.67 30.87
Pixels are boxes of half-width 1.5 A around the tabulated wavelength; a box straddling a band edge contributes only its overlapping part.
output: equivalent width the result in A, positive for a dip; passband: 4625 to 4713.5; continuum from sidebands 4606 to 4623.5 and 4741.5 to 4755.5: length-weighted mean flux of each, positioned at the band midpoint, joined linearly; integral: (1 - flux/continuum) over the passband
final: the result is 5.7 A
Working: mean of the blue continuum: 34.4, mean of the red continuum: 33.8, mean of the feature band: 32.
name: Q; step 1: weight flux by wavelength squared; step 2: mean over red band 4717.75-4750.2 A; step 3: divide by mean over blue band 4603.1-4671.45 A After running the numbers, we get 1.1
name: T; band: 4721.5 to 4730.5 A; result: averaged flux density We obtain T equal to 33.3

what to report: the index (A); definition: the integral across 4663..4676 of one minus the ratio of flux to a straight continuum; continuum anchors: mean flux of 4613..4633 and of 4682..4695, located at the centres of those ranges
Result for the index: 1.2 A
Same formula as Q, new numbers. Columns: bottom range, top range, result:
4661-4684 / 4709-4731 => 1.09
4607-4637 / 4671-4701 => 0.98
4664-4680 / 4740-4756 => 1.13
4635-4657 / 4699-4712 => 1.03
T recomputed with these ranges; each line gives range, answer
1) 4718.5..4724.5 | 35.5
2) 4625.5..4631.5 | 33.3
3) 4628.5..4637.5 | 33.1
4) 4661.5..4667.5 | 28.5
